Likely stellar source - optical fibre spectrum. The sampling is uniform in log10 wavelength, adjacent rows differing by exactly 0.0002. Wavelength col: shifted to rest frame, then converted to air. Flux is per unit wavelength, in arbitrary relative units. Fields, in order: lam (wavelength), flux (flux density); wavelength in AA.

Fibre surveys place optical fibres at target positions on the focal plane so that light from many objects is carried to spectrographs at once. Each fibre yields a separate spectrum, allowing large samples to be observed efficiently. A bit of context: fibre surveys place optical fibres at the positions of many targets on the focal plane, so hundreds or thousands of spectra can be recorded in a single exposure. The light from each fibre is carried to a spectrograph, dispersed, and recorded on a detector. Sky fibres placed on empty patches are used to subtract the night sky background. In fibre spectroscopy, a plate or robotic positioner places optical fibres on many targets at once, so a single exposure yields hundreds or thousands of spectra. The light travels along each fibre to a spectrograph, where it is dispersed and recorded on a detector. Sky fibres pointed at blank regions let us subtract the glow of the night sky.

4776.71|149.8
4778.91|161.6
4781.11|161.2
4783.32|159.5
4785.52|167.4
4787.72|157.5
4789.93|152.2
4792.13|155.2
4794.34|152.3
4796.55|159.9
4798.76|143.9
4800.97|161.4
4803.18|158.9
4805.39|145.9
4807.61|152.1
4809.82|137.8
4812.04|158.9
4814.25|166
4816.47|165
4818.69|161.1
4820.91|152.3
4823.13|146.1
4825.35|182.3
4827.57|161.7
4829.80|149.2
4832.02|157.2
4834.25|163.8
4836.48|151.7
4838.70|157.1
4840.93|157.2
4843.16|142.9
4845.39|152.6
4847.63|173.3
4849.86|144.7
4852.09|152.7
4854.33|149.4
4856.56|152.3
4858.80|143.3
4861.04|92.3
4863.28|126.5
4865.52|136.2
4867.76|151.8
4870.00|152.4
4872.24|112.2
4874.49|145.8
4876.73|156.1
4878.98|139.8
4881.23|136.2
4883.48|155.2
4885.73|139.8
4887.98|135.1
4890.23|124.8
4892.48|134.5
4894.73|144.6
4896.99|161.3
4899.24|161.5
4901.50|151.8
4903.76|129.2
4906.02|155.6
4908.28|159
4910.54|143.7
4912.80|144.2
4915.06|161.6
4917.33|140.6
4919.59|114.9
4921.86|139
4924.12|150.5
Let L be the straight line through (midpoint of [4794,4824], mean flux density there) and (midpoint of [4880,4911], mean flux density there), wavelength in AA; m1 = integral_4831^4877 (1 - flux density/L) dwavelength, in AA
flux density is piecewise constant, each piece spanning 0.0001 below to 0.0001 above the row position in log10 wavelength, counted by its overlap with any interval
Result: 1.1 AA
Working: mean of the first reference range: 155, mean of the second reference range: 145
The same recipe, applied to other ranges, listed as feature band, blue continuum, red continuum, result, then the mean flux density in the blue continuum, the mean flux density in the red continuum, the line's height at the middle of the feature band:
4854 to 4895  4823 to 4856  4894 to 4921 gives 3.69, 156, 147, 152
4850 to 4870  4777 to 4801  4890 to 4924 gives 1.43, 157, 145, 150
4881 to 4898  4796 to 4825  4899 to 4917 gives 1.04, 155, 150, 151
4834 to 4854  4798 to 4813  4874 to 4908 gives -0.81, 151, 145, 149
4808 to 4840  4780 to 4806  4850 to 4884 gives -1.75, 156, 140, 150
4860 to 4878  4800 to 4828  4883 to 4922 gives 1.78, 158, 144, 149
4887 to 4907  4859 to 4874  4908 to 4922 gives -0.90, 130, 143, 138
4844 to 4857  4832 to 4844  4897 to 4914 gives 0.01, 155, 150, 154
